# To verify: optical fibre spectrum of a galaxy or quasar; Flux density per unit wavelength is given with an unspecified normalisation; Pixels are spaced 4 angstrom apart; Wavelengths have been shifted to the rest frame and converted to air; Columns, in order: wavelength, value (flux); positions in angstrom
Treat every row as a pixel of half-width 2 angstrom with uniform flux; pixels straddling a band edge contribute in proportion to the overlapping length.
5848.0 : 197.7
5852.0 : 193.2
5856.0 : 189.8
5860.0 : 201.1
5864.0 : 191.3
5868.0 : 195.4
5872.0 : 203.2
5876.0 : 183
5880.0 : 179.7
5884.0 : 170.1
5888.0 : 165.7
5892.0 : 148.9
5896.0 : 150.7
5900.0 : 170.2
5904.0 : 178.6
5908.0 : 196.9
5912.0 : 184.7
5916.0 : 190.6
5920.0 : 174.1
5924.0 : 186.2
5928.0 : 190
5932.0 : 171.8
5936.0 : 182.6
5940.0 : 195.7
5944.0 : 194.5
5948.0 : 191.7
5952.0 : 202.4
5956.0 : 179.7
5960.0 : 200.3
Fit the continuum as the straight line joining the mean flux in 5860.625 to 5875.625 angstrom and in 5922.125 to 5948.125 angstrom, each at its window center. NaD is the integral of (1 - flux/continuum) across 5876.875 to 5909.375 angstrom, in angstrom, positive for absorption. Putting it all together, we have 3.8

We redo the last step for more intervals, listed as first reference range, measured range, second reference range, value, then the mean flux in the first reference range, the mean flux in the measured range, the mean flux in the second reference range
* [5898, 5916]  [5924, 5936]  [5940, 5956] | 0.46 angstrom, 183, 182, 194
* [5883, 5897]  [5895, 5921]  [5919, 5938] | -1.51 angstrom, 159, 179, 181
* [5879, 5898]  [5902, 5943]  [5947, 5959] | -1.76 angstrom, 162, 185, 192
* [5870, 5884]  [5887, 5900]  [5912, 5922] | 1.98 angstrom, 186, 157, 183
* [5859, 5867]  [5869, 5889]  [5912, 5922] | 1.04 angstrom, 195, 182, 183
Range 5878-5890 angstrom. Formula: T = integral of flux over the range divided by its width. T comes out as 172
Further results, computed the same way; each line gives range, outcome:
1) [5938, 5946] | 195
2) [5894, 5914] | 176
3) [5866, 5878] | 194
